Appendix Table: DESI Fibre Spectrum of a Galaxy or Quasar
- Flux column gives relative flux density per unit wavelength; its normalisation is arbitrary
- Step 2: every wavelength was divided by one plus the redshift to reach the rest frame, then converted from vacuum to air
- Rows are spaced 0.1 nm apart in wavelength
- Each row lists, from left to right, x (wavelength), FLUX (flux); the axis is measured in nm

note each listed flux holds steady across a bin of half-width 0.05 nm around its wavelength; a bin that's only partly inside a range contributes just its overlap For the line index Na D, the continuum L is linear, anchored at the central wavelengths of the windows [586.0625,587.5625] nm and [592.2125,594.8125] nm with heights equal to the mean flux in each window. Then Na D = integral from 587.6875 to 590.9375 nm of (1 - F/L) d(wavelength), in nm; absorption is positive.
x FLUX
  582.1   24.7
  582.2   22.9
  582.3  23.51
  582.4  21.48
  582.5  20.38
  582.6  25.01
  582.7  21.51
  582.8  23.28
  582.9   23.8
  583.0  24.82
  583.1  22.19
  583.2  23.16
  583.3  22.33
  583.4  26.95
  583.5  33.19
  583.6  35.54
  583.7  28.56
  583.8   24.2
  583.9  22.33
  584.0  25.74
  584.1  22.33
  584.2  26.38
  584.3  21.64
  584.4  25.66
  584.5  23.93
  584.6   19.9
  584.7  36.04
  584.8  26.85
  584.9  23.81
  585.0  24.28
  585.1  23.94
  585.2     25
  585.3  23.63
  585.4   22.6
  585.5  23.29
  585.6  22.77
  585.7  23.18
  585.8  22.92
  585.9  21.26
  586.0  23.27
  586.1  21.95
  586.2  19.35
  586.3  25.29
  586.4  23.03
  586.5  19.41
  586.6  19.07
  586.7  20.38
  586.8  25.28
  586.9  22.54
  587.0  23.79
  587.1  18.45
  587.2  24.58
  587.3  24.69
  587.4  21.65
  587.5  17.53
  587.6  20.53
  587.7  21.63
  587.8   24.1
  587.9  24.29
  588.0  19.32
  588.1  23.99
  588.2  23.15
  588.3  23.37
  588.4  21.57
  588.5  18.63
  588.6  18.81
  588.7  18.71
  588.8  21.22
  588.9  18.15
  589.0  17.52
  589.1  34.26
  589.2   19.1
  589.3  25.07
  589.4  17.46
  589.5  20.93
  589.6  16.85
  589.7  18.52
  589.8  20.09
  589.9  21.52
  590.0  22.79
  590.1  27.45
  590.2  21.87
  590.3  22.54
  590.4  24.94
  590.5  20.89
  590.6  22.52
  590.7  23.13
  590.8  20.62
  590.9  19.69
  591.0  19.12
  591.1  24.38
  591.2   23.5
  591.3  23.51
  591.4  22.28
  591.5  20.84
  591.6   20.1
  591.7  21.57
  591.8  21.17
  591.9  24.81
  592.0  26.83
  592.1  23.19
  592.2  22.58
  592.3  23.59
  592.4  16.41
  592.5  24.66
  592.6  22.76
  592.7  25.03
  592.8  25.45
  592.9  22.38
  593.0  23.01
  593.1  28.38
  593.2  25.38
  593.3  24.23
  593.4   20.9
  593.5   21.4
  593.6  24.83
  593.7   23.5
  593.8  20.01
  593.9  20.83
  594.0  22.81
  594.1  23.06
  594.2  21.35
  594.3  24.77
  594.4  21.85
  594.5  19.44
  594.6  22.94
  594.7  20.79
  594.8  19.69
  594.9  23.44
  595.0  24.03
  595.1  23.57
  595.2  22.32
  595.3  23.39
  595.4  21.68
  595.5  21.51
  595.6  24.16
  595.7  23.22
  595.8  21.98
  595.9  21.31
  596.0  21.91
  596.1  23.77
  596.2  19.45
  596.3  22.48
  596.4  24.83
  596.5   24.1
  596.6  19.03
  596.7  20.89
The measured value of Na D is 0.07 nm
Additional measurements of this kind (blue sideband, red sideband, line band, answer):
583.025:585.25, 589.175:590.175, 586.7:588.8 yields 0.080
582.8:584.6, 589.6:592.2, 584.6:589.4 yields 0.267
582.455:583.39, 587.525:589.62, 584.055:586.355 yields -0.149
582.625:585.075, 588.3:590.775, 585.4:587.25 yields 0.112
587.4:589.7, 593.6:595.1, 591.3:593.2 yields -0.115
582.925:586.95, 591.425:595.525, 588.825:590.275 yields 0.114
